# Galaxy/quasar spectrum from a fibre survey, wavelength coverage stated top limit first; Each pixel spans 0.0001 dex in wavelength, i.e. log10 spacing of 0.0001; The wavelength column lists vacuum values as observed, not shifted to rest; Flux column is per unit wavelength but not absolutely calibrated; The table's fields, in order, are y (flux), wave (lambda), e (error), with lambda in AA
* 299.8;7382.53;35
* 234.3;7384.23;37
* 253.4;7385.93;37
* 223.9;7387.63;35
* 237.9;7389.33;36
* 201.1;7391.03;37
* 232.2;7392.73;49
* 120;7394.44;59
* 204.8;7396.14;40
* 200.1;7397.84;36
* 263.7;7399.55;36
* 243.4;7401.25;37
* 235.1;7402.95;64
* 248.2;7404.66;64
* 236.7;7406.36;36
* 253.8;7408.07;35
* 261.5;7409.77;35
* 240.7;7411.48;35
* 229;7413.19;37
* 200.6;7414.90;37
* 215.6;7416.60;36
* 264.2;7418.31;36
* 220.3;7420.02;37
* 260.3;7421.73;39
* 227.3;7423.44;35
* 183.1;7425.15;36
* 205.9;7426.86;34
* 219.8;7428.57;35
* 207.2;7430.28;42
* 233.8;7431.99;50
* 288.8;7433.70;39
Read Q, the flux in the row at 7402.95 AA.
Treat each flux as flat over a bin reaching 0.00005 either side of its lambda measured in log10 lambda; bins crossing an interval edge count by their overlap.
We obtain 235.1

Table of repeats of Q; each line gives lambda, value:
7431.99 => 233.8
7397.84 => 200.1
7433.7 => 288.8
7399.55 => 263.7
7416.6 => 215.6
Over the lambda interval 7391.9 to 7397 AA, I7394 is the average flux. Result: 185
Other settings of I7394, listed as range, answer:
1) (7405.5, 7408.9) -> 245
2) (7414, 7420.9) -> 225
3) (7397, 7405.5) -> 238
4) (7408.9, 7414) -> 244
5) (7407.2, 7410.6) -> 258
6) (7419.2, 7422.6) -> 240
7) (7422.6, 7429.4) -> 209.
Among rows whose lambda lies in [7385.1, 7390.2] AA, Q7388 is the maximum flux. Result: 253.4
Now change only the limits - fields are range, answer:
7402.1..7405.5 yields 248.2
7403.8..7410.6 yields 261.5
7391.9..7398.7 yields 232.2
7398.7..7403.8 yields 263.7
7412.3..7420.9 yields 264.2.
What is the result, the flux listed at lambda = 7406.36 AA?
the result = 236.7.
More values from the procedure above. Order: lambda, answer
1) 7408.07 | 253.8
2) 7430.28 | 207.2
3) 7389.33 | 237.9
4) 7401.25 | 243.4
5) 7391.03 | 201.1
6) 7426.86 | 205.9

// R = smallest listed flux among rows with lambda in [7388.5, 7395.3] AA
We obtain 120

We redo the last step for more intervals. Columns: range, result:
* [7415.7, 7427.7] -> 183.1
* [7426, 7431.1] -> 205.9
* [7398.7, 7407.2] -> 235.1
